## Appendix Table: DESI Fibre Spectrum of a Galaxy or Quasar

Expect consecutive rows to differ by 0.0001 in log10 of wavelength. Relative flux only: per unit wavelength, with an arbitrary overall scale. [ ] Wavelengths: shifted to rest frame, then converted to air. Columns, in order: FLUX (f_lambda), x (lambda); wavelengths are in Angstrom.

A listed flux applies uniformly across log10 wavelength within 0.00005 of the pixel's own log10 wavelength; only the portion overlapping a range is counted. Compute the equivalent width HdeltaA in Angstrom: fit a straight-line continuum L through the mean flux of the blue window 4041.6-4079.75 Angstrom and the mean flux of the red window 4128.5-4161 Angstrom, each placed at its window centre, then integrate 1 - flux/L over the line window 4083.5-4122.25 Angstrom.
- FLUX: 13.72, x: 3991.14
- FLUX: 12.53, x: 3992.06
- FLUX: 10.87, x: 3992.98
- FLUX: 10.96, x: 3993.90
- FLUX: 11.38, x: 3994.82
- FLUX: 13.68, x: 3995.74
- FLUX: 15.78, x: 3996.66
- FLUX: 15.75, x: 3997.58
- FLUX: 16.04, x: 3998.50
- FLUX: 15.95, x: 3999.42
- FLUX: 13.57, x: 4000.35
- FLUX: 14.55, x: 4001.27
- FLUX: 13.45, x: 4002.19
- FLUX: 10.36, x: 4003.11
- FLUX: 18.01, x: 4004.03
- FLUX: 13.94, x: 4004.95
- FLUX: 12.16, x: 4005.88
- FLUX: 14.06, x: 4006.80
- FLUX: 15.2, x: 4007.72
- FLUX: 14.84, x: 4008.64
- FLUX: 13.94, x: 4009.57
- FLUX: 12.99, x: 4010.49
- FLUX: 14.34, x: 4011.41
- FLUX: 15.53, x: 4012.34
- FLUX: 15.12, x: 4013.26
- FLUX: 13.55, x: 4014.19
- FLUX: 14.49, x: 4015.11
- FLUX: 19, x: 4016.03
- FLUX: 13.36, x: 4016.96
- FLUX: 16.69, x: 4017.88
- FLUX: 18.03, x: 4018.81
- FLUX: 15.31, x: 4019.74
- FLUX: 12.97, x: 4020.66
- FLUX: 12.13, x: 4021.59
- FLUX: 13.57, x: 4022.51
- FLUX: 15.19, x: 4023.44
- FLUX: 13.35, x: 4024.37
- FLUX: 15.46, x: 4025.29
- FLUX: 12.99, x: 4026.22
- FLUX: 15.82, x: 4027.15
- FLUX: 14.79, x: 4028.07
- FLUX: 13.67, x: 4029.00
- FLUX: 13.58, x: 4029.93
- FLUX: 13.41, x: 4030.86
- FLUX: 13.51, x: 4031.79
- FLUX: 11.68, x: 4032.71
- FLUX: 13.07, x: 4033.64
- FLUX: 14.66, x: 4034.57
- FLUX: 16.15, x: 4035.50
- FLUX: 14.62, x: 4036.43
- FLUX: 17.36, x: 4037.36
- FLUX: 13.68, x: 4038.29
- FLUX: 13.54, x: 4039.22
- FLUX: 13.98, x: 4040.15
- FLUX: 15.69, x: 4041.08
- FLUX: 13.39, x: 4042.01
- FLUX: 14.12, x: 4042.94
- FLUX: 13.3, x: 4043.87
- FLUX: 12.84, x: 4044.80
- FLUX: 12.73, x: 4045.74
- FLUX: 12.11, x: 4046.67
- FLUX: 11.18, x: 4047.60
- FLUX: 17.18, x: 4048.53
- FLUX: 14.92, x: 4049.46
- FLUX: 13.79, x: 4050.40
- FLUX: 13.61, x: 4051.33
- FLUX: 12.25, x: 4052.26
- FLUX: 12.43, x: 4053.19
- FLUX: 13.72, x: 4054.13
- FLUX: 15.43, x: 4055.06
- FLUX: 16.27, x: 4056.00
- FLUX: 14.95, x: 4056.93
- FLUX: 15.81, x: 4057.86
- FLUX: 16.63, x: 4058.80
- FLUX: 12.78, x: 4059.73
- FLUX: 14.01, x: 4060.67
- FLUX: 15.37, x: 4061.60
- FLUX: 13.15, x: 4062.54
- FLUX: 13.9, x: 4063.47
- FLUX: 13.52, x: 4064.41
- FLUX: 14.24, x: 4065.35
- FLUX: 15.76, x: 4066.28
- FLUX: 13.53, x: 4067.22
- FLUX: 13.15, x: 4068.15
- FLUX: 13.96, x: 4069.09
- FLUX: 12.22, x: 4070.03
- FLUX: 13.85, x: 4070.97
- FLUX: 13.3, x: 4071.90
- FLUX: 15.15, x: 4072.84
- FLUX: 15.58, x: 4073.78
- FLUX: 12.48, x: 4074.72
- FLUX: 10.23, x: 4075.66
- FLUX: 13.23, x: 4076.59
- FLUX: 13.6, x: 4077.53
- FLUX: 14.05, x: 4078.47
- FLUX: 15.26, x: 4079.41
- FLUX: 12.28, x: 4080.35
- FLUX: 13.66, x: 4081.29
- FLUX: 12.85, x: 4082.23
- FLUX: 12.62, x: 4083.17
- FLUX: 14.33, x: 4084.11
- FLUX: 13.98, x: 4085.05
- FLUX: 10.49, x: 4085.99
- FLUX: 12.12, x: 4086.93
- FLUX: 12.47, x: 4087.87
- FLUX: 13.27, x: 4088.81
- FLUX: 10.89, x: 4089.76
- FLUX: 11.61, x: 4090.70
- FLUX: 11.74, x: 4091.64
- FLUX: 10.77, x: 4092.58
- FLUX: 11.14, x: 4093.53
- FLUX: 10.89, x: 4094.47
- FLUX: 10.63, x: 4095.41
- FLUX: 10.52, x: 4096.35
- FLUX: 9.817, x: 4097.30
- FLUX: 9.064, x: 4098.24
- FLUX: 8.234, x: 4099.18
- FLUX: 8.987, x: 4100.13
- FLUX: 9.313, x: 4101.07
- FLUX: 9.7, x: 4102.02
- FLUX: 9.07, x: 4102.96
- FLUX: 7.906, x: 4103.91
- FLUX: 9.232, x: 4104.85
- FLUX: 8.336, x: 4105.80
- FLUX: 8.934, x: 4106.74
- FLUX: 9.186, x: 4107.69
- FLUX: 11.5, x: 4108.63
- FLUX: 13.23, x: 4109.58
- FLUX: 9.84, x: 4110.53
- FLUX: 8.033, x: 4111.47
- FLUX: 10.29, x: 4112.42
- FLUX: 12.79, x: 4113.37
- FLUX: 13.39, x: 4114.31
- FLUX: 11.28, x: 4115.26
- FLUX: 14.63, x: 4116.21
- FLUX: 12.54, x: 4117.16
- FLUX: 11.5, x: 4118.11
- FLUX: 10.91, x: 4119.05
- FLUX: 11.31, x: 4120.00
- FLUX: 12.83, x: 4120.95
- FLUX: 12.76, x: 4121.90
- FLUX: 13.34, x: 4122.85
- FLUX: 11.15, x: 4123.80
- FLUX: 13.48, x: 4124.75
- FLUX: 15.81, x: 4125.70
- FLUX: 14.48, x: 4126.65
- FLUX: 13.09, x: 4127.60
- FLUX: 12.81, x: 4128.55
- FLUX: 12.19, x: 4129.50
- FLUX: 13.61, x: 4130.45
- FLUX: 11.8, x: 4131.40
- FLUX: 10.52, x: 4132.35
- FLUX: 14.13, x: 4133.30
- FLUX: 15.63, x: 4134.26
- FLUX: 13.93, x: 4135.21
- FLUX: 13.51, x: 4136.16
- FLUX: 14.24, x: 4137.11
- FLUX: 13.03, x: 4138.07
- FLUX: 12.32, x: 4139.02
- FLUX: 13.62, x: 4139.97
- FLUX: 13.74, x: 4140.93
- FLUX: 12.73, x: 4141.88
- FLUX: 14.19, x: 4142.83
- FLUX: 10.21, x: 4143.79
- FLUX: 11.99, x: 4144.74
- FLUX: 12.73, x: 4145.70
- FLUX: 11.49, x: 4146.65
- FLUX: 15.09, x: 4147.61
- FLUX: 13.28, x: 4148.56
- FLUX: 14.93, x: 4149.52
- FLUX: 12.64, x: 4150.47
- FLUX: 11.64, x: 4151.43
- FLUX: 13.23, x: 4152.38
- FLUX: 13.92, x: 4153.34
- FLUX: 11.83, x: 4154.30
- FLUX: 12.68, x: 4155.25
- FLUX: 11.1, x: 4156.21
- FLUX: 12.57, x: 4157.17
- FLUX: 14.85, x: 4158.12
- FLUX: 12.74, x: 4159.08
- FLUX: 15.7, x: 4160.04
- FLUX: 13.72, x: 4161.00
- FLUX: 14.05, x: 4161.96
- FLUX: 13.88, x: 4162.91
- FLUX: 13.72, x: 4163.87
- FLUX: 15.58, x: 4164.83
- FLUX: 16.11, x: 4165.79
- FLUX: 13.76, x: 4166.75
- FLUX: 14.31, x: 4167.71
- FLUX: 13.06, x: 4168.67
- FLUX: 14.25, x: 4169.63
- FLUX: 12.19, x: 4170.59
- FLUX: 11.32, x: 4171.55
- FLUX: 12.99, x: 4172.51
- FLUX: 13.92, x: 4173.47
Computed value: 7.24 Angstrom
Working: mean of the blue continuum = 13.9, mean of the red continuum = 13.1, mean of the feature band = 11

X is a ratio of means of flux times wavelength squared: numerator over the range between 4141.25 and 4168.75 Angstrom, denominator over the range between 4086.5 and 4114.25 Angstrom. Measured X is 1.3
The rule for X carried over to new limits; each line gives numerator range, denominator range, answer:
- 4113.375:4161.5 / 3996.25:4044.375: 0.95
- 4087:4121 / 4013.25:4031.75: 0.76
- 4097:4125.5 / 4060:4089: 0.82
